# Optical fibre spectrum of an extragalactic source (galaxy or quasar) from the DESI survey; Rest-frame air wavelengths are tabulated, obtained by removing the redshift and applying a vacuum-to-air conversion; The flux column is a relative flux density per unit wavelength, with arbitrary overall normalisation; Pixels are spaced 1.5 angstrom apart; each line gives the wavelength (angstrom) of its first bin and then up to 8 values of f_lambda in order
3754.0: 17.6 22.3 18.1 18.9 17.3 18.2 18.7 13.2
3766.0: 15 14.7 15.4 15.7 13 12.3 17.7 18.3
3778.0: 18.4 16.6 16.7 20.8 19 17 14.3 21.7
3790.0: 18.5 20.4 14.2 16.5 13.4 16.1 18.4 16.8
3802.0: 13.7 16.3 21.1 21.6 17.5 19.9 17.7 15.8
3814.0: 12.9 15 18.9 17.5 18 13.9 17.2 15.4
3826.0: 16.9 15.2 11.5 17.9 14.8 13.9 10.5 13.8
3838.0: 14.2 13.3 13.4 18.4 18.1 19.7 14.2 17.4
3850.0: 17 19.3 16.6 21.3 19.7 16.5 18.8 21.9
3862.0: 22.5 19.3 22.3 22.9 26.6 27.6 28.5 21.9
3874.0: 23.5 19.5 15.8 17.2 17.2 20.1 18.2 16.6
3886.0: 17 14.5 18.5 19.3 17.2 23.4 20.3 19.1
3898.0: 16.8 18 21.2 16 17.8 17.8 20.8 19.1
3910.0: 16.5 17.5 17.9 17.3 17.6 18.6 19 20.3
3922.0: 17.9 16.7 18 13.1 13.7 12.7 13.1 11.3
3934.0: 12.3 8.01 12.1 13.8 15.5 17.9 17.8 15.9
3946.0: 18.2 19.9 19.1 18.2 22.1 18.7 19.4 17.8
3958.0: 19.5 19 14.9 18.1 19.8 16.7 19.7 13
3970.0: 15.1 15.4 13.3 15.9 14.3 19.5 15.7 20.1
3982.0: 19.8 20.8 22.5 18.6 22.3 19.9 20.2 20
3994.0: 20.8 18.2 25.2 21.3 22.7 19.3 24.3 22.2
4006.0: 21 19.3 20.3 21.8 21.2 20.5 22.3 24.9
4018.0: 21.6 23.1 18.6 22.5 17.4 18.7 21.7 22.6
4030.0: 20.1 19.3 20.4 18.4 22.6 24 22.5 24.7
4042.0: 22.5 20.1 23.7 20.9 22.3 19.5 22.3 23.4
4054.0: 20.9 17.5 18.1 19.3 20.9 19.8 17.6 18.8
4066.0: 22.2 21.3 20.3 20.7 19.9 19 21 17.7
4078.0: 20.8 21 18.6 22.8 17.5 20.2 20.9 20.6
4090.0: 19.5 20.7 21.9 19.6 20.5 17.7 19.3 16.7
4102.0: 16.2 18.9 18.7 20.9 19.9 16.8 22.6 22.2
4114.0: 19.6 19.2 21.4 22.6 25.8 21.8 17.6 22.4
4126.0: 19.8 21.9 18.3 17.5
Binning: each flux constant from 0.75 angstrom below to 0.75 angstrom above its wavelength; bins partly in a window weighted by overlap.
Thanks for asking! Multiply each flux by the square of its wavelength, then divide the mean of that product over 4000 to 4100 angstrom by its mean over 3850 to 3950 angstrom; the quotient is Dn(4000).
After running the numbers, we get 1.2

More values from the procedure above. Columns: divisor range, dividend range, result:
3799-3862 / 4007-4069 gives 1.39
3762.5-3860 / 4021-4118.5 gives 1.40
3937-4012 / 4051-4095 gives 1.12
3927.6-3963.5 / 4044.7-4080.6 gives 1.32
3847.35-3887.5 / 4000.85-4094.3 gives 1.14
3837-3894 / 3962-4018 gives 1.09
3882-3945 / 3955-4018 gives 1.20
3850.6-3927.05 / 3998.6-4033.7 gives 1.17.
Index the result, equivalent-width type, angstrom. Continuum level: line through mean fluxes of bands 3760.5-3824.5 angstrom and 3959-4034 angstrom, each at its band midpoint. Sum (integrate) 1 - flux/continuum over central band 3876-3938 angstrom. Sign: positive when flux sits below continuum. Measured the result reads 4.9 angstrom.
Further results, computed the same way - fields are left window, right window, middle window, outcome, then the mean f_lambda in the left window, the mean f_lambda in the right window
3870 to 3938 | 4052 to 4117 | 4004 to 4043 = -4.6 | 17.6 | 19.8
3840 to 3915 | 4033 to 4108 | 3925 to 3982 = 9.6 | 19.1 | 20.3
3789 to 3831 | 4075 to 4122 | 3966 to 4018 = -2.4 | 16.7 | 20.1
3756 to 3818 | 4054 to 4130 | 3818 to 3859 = 3.1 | 17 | 20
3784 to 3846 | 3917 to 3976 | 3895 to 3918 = -2.5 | 16.4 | 16.4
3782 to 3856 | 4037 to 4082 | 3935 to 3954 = 2.0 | 16.7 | 20.7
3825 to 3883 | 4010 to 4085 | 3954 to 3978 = 3.4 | 18.4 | 20.8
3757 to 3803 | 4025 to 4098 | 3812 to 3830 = 1.6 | 16.7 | 20.6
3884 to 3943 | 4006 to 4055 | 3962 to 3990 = 2.0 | 16.8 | 21.4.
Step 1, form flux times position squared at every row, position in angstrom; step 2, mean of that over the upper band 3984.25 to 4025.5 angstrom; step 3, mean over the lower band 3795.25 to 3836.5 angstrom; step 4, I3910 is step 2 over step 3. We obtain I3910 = 1.44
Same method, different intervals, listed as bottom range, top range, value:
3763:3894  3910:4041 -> 1.15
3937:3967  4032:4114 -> 1.20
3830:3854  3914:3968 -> 1.11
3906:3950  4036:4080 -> 1.36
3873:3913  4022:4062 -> 1.23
